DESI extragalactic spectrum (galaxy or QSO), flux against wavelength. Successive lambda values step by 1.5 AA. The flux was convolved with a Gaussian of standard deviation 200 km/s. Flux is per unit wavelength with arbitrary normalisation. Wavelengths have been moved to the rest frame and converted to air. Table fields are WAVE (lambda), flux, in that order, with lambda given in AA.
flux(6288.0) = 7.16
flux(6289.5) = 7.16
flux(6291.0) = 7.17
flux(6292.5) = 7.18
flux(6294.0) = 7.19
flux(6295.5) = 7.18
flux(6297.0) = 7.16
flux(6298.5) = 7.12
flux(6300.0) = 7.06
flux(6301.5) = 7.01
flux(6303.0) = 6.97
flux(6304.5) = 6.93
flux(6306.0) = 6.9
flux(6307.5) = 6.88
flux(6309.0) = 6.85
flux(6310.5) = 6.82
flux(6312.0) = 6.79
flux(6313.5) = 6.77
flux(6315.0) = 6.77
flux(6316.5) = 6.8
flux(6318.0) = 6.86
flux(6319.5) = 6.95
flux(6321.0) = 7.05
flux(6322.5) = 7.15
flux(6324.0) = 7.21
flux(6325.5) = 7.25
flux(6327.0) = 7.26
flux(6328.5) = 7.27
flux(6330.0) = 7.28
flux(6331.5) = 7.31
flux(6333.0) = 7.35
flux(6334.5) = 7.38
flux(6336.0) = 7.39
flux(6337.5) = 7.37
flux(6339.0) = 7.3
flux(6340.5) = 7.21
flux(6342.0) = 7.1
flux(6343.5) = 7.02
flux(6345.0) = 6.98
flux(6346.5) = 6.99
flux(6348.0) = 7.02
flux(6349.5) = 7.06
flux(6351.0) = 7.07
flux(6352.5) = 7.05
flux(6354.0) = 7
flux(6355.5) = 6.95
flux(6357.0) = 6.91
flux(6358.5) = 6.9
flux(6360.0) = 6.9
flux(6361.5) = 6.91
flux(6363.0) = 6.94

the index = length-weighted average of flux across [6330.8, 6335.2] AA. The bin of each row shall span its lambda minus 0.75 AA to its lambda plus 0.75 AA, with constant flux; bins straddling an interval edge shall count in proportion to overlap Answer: 7.35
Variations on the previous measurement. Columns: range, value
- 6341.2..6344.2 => 7.06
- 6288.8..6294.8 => 7.18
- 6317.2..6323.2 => 7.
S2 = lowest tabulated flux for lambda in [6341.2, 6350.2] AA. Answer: 6.98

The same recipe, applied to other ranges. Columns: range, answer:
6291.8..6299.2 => 7.12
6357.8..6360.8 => 6.9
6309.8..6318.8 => 6.77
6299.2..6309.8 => 6.85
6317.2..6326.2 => 6.86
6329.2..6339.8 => 7.28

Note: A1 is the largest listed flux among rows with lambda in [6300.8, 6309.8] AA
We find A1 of 7.01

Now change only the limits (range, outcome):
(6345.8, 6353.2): 7.07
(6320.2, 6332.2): 7.31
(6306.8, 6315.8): 6.88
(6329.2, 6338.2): 7.39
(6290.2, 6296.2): 7.19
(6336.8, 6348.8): 7.37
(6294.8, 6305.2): 7.18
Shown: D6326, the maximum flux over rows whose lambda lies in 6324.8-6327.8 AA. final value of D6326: 7.26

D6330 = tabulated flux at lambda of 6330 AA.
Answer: 7.28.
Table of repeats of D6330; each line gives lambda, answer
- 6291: 7.17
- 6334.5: 7.38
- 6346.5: 6.99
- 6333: 7.35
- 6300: 7.06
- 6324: 7.21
